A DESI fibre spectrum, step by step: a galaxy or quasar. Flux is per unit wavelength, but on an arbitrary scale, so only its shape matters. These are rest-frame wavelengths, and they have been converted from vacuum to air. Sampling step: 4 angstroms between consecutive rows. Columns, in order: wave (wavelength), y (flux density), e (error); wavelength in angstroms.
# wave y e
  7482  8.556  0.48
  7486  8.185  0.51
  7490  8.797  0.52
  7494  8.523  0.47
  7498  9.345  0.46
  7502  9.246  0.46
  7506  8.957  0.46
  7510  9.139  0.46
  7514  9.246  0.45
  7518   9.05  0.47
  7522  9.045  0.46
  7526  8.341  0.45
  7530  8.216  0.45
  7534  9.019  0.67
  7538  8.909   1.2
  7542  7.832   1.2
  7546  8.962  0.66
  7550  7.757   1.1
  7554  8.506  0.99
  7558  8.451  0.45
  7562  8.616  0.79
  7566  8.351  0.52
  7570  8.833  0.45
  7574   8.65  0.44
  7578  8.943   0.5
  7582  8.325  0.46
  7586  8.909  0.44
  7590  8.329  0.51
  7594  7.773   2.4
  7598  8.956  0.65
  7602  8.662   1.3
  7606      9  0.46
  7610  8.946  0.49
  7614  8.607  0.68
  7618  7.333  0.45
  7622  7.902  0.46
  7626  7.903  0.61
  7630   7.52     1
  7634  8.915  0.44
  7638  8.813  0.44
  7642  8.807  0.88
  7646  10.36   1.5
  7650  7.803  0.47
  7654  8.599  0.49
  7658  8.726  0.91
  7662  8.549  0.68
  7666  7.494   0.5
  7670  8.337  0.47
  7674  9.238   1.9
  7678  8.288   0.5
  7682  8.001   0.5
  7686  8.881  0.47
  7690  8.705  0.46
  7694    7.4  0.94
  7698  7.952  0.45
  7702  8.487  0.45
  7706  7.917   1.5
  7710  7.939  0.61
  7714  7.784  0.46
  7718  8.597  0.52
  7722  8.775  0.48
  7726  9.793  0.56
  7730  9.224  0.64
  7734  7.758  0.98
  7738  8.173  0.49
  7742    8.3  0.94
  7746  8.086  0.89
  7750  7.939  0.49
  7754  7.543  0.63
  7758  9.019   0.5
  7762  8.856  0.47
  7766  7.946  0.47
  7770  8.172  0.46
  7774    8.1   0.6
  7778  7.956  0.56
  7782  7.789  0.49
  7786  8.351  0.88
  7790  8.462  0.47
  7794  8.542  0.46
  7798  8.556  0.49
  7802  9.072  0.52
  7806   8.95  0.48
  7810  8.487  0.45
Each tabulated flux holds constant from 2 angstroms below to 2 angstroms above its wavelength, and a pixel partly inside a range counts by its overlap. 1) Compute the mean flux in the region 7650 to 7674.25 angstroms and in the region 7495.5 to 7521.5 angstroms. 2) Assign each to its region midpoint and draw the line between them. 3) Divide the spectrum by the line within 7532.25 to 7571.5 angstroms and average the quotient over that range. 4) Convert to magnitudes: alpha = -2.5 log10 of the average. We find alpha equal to 0.05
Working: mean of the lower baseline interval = 9.14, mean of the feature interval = 8.52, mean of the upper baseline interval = 8.38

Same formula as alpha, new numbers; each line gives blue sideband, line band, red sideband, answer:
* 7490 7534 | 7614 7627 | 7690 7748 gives 0.101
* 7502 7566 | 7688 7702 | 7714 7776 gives 0.050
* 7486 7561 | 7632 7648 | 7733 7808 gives -0.086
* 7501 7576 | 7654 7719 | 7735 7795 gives 0.013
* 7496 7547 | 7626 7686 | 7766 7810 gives 0.012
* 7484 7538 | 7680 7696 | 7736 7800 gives 0.024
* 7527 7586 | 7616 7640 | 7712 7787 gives 0.052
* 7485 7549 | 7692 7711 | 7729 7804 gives 0.064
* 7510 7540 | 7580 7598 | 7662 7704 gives 0.028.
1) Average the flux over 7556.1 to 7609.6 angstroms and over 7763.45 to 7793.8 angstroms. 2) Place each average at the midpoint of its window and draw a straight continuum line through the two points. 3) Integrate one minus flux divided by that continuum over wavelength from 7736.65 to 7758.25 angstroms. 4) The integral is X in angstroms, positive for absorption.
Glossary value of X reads 0.3 angstroms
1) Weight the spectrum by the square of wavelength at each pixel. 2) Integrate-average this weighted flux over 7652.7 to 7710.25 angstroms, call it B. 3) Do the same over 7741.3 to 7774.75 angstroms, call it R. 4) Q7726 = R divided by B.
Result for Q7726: 1.01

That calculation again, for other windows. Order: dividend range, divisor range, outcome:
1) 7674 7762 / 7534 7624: 1.02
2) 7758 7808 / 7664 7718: 1.05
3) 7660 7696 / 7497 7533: 0.97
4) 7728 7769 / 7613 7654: 1.02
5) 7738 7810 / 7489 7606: 1.02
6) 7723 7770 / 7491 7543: 1.01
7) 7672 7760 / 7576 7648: 1.00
